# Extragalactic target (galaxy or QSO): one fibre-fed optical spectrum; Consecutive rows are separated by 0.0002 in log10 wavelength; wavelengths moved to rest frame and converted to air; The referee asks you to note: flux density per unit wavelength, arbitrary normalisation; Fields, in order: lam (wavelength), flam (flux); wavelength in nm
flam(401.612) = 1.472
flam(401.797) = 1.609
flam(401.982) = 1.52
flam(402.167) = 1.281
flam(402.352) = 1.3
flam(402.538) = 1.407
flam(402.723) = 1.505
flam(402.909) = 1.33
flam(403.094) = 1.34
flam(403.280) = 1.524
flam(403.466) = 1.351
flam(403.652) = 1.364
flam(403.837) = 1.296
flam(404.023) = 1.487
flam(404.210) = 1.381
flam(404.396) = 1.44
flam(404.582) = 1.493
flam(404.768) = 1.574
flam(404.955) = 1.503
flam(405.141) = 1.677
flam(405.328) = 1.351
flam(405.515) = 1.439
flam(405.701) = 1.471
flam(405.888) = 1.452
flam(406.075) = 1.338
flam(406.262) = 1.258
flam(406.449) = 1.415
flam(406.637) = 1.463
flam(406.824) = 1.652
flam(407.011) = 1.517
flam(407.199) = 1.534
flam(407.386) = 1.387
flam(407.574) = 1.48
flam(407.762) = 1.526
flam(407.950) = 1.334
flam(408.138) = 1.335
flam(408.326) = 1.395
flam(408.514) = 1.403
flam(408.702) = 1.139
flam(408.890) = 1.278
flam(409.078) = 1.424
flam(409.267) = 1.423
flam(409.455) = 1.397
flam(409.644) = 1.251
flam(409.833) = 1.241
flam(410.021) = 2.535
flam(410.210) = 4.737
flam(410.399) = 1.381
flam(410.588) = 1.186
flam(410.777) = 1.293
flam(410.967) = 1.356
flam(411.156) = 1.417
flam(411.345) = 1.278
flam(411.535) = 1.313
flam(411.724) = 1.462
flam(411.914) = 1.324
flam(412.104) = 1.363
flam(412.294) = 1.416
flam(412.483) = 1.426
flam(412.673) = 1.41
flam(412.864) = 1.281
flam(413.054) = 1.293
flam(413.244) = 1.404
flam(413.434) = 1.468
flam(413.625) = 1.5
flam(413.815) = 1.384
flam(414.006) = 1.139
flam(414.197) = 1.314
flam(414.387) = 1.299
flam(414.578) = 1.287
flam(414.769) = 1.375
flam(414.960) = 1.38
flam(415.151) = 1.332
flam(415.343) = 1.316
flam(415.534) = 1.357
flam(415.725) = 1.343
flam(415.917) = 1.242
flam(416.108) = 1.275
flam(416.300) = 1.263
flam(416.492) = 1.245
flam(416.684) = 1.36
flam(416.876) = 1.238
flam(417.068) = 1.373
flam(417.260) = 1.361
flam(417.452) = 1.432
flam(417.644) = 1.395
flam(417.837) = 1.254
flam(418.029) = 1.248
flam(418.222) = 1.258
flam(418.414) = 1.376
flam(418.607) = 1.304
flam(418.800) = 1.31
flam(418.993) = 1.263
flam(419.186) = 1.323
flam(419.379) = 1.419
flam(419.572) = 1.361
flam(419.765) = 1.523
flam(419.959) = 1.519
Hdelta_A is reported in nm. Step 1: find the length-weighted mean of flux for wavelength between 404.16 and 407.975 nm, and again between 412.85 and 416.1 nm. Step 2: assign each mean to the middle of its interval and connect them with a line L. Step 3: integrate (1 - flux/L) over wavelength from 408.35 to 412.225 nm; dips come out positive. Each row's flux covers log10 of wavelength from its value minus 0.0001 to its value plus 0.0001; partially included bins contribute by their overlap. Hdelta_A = -0.43 nm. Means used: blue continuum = 1.46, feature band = 1.56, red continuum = 1.34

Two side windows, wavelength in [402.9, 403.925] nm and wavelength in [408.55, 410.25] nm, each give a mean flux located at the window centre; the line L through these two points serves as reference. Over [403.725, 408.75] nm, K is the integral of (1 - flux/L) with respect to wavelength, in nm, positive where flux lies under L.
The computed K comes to 0.30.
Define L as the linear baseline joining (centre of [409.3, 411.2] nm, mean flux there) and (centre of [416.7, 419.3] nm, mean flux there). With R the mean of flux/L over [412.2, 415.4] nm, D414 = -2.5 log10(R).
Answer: 0.16 mag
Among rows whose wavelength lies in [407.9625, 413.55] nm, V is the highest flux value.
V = 4.737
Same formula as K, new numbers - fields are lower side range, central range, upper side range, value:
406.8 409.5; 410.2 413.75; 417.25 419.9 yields -0.199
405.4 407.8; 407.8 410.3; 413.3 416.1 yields -0.460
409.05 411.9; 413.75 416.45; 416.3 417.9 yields 0.223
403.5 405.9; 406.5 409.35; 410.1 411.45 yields 0.383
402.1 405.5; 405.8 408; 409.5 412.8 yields 0.075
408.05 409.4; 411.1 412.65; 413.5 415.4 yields -0.042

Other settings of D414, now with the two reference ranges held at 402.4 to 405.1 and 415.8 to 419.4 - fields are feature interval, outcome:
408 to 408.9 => 0.06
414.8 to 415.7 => -0.01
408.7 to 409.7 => 0.04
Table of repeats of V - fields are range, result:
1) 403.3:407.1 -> 1.677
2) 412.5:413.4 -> 1.41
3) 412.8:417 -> 1.5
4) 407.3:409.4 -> 1.526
